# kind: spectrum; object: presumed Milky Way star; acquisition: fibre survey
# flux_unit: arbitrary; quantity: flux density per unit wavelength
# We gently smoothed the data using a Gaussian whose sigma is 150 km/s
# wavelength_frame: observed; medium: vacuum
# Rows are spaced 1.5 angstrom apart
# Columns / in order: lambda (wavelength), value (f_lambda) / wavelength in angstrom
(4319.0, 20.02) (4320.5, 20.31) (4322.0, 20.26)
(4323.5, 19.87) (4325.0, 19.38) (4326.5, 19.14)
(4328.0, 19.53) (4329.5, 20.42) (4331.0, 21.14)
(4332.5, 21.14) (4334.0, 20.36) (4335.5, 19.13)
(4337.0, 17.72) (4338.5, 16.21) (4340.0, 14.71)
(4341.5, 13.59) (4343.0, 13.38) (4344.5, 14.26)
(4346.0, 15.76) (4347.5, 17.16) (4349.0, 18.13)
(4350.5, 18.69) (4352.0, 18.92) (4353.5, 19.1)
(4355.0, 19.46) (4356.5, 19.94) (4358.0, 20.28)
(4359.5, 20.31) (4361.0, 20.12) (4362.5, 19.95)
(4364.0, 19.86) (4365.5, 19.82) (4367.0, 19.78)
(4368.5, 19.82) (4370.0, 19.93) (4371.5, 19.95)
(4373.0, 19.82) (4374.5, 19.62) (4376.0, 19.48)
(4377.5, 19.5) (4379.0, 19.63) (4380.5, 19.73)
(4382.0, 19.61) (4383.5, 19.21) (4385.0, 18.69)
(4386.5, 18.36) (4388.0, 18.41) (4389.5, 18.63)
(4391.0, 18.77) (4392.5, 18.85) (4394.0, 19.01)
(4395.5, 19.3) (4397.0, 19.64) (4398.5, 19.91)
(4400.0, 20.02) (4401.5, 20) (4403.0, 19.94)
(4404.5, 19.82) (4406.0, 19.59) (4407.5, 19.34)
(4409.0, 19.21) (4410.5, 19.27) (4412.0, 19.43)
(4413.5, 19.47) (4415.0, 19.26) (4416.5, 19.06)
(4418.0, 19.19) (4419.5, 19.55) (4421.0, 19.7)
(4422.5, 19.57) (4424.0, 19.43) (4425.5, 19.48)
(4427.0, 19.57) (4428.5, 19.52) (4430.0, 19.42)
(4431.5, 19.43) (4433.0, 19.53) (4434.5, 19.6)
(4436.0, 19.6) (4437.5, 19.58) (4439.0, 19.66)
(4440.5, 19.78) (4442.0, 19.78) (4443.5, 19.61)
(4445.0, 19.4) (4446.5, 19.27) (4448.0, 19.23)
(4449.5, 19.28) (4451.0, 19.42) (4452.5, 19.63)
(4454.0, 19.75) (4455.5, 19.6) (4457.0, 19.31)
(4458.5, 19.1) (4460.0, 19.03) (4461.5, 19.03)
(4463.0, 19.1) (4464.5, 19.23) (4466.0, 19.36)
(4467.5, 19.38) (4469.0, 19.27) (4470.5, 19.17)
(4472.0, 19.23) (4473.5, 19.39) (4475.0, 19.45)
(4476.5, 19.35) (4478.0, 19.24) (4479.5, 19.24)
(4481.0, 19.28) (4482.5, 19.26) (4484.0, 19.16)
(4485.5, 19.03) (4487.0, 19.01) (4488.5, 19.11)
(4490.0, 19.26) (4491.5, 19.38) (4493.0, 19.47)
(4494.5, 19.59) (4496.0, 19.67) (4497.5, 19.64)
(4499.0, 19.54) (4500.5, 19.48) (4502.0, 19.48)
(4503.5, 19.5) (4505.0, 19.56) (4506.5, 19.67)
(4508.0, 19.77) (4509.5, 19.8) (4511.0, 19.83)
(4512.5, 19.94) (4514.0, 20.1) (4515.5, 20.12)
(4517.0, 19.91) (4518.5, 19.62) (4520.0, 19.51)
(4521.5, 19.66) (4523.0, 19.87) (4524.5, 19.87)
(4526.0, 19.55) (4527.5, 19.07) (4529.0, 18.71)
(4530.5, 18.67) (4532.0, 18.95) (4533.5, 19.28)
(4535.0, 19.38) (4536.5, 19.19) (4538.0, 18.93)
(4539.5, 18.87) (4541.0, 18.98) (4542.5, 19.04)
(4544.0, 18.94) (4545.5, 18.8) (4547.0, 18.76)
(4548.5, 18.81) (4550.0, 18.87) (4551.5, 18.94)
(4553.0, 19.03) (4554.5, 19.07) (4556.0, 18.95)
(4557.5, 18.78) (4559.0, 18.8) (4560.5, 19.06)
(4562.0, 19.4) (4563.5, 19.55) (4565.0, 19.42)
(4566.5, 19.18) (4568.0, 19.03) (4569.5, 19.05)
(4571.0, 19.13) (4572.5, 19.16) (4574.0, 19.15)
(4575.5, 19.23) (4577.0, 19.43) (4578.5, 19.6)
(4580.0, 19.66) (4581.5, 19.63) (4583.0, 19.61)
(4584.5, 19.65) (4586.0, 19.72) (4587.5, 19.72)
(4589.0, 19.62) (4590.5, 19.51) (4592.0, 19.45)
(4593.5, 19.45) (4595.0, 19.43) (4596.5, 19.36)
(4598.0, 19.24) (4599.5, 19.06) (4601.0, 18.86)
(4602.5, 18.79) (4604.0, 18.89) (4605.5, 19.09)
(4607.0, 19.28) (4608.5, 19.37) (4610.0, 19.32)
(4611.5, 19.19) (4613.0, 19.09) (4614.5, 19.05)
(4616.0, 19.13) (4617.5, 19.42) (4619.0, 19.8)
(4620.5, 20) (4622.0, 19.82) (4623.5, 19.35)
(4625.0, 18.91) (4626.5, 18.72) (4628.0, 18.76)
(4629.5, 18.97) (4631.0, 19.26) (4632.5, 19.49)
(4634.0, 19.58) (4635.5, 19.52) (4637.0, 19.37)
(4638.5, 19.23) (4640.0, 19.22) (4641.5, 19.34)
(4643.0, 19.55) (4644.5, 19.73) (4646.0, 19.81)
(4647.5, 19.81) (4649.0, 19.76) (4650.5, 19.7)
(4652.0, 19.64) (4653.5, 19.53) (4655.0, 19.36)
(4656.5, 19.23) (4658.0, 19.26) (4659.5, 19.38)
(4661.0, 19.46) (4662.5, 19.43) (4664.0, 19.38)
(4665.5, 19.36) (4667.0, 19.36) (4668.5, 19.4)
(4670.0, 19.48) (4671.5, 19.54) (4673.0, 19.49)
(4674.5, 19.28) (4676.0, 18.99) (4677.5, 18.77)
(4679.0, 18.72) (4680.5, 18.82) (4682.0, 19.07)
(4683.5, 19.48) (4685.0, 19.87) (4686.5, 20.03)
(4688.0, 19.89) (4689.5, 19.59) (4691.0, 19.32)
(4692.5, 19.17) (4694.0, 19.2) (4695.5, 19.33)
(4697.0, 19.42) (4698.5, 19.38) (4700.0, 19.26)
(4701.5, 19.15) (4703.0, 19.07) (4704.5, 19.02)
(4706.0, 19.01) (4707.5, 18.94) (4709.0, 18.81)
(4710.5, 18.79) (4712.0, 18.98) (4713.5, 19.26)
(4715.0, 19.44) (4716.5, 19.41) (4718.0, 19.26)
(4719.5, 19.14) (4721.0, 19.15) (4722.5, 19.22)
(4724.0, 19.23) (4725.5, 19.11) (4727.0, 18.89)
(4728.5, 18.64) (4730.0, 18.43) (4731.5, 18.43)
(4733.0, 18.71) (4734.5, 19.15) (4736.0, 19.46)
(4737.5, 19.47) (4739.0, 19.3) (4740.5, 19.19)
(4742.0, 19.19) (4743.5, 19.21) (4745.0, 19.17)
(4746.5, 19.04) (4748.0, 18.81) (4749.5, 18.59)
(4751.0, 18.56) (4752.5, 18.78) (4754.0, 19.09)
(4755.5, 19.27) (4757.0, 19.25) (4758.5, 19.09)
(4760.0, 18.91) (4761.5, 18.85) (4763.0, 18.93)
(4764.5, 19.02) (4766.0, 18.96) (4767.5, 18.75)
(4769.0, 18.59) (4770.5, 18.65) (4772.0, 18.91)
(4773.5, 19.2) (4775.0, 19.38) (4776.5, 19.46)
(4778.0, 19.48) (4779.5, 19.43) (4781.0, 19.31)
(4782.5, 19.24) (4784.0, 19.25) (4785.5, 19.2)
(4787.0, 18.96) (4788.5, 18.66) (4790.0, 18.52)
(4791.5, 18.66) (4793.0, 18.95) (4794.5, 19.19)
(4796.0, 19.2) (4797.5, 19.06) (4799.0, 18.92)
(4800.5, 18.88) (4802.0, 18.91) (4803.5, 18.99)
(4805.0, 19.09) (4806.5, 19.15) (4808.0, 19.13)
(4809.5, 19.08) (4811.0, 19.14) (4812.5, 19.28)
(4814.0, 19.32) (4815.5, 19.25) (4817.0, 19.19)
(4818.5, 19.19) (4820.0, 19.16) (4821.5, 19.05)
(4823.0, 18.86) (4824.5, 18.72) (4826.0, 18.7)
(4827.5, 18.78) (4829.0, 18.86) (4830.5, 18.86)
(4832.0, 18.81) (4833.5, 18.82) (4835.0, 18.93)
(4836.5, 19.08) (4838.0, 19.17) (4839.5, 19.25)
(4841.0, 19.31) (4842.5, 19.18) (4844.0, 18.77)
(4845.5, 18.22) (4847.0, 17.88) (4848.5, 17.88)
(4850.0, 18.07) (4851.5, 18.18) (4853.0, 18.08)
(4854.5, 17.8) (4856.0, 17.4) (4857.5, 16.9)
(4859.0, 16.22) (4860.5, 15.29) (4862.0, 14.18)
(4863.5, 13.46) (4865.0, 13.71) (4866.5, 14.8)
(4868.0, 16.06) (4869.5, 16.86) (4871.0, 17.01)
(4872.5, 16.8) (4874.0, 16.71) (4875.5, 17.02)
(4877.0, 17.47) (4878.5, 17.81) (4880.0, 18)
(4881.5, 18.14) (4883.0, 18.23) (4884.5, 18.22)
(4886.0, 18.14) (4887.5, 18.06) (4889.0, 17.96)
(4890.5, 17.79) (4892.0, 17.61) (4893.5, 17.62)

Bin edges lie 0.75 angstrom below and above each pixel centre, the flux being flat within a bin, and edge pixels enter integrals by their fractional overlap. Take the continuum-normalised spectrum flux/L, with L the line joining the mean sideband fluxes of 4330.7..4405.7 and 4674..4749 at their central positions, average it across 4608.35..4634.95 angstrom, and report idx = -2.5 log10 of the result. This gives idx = -0.01 mag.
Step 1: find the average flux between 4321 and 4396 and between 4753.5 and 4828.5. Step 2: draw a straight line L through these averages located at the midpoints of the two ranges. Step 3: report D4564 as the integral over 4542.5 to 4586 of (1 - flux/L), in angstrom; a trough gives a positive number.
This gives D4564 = -0.50 angstrom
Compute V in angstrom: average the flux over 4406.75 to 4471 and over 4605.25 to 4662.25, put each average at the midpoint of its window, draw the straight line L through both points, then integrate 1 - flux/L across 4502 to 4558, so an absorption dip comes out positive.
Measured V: 0.3 angstrom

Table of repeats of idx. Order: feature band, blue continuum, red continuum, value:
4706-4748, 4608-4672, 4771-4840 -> 0.01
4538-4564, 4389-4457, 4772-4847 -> 0.02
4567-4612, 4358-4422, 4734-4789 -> 0.00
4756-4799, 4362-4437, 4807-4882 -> -0.05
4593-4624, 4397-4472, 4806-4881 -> -0.03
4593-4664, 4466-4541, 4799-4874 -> -0.02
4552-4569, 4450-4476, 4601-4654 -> 0.01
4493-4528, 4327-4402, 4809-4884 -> -0.06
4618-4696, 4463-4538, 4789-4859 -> -0.02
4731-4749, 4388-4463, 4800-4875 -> -0.04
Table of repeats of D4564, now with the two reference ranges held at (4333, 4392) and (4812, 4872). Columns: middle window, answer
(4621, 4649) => -1.8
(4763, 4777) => -0.8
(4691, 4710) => -1.1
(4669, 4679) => -0.6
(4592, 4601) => -0.5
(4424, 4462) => -2.0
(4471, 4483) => -0.6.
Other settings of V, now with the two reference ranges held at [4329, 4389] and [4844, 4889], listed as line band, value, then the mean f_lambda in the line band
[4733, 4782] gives -4.69 angstrom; 19.1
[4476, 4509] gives -1.96 angstrom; 19.4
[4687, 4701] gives -1.41 angstrom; 19.4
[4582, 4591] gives -0.83 angstrom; 19.6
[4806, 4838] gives -3.42 angstrom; 19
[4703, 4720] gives -1.48 angstrom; 19.1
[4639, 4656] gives -1.71 angstrom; 19.6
